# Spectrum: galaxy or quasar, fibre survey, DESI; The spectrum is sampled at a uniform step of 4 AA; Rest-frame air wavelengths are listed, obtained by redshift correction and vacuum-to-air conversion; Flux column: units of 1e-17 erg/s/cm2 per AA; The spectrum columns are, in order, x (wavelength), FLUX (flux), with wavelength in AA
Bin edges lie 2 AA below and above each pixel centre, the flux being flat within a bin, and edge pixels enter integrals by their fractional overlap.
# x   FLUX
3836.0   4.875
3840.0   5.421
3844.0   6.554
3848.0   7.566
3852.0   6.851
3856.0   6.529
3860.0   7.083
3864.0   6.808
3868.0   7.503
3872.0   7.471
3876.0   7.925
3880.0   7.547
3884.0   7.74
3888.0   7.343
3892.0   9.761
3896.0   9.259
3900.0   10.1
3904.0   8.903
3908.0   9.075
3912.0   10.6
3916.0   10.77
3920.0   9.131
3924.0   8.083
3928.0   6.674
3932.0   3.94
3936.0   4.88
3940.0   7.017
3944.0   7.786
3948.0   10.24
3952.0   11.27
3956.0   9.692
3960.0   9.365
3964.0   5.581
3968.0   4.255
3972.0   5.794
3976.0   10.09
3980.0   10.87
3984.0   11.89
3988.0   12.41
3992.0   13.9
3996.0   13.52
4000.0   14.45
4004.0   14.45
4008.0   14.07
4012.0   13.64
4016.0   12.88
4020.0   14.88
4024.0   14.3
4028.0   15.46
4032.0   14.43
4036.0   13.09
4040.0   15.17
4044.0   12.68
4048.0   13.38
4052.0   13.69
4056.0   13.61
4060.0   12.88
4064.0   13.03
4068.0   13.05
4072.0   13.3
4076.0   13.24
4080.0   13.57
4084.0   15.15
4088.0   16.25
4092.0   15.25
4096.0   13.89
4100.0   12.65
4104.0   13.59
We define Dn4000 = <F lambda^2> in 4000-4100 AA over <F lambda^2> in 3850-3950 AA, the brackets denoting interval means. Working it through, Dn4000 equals 1.89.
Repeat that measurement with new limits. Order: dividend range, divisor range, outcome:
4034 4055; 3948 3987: 1.58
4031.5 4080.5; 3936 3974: 1.83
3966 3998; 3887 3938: 1.28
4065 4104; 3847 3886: 2.14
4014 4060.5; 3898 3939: 1.80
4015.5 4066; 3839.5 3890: 2.11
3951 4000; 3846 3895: 1.41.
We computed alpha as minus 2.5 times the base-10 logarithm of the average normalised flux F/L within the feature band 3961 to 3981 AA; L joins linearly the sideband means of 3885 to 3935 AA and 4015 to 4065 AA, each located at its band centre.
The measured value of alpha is 0.46 mag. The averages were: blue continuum 8.54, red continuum 13.8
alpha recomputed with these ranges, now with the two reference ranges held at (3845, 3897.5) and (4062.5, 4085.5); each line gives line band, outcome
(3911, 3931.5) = 0.052 mag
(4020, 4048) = -0.150 mag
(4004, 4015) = -0.190 mag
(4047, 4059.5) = -0.047 mag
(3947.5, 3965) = 0.080 mag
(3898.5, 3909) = -0.097 mag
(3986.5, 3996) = -0.192 mag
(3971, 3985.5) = 0.096 mag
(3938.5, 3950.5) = 0.147 mag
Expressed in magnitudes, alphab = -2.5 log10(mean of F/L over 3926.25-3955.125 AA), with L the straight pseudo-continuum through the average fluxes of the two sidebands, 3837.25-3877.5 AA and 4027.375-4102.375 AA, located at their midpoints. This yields 0.29 mag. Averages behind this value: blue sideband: 6.92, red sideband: 13.9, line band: 7.5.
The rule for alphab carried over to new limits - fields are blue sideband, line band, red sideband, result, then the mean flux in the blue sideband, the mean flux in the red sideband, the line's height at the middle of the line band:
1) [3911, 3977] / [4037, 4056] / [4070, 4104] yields -0.11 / 7.88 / 14.1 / 12.4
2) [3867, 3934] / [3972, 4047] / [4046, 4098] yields -0.12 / 8.36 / 13.9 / 11.9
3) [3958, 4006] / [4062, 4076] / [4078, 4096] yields 0.08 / 10.5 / 14.9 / 14.2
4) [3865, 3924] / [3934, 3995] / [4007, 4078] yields 0.22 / 8.74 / 13.7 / 11.1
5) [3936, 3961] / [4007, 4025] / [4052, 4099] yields -0.20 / 8.88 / 13.9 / 11.5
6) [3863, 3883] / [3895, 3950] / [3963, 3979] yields -0.16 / 7.5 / 6.76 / 7.13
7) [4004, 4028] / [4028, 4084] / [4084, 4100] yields 0.07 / 14.1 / 14.8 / 14.5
